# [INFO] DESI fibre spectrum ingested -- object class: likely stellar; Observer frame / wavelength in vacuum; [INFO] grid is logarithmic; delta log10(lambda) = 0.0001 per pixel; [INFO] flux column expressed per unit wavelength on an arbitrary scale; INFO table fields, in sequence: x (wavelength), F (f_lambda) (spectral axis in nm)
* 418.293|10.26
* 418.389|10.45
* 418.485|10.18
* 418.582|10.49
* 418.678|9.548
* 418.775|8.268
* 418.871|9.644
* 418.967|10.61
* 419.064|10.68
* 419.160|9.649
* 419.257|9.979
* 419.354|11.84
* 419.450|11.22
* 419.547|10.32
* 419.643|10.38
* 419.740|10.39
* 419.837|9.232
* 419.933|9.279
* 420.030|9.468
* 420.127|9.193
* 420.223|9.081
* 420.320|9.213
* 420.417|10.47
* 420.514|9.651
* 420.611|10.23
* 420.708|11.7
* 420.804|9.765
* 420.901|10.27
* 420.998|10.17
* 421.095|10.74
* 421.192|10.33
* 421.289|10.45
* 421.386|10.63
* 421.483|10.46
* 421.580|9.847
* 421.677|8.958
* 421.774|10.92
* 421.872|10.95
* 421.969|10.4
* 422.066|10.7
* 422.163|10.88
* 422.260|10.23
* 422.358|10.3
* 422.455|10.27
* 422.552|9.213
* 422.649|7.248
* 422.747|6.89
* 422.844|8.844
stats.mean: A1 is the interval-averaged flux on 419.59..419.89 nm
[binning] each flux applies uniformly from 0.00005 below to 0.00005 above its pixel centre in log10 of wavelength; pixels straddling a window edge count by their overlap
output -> 10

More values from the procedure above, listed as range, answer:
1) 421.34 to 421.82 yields 10.2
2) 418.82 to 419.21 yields 10.1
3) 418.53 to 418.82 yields 9.43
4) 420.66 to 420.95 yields 10.6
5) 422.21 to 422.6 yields 10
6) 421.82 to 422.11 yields 10.7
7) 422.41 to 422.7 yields 8.88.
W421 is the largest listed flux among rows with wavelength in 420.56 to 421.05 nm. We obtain 11.7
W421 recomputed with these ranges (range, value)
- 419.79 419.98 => 9.279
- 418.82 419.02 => 10.61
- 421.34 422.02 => 10.95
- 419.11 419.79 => 11.84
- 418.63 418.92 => 9.644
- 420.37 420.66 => 10.47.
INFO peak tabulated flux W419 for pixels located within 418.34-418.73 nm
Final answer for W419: 10.49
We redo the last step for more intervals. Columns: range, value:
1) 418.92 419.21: 10.68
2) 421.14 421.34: 10.45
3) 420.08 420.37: 9.213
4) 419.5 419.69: 10.38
